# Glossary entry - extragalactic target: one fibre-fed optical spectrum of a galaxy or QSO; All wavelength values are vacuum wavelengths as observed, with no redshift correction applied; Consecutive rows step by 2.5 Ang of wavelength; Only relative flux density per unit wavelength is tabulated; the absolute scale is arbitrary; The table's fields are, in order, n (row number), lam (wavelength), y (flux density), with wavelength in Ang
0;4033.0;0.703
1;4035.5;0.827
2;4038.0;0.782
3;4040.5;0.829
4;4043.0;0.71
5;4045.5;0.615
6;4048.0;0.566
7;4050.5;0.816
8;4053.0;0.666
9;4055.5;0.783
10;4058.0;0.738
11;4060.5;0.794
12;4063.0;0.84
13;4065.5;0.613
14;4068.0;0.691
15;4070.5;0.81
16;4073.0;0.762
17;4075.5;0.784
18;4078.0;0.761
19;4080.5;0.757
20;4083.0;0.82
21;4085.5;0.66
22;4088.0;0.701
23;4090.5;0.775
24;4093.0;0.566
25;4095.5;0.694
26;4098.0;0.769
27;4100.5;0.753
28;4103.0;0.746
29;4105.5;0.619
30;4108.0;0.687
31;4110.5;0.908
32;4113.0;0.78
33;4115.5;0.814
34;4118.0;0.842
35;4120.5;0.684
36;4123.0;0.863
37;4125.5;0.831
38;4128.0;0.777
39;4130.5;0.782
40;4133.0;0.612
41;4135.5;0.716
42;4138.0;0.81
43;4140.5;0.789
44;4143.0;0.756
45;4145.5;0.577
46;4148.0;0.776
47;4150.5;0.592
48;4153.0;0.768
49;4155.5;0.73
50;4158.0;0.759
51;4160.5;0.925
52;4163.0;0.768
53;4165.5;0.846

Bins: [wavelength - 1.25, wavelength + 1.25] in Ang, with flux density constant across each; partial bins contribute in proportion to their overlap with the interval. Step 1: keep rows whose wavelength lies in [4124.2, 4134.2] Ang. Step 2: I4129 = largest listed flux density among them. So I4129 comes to 0.831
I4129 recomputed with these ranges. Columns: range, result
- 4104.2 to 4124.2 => 0.908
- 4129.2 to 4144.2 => 0.81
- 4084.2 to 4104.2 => 0.775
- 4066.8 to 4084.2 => 0.82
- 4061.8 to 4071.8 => 0.84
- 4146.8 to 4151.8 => 0.776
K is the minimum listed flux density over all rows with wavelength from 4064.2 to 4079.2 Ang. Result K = 0.613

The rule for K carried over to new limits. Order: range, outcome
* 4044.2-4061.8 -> 0.566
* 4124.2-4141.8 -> 0.612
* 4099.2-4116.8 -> 0.619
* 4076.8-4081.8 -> 0.757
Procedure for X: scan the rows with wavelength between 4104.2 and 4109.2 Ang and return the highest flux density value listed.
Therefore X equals 0.687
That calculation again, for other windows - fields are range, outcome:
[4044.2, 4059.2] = 0.816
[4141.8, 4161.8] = 0.925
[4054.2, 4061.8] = 0.794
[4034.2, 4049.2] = 0.829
